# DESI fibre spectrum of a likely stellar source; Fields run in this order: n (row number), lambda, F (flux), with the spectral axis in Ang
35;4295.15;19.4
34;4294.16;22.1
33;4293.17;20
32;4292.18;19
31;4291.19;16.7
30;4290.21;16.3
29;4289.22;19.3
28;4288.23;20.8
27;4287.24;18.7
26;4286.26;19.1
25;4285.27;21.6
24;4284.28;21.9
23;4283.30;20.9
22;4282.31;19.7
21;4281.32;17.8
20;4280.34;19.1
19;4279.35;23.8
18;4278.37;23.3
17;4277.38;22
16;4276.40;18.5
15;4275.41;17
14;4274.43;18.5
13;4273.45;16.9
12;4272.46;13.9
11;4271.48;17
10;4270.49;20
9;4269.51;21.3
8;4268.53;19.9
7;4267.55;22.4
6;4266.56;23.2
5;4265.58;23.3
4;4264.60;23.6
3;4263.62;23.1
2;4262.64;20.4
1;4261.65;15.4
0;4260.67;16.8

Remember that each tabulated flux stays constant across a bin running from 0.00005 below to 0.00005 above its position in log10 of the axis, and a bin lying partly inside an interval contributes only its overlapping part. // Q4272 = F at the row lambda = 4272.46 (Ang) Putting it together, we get 13.9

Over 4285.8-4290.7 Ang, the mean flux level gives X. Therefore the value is 18.9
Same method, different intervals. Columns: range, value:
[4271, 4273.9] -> 15.9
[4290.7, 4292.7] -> 17.9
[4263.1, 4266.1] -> 23.4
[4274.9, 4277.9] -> 19.2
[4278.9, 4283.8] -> 20.2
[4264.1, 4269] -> 22.5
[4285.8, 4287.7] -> 19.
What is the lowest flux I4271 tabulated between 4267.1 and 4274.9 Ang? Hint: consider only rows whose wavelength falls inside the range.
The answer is 13.9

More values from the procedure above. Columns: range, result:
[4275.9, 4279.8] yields 18.5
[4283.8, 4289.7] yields 18.7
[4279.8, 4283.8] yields 17.8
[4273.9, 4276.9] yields 17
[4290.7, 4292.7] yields 16.7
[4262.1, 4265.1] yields 20.4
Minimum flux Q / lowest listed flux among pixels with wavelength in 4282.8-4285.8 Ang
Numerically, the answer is 20.9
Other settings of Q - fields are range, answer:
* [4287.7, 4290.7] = 16.3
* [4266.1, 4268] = 22.4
